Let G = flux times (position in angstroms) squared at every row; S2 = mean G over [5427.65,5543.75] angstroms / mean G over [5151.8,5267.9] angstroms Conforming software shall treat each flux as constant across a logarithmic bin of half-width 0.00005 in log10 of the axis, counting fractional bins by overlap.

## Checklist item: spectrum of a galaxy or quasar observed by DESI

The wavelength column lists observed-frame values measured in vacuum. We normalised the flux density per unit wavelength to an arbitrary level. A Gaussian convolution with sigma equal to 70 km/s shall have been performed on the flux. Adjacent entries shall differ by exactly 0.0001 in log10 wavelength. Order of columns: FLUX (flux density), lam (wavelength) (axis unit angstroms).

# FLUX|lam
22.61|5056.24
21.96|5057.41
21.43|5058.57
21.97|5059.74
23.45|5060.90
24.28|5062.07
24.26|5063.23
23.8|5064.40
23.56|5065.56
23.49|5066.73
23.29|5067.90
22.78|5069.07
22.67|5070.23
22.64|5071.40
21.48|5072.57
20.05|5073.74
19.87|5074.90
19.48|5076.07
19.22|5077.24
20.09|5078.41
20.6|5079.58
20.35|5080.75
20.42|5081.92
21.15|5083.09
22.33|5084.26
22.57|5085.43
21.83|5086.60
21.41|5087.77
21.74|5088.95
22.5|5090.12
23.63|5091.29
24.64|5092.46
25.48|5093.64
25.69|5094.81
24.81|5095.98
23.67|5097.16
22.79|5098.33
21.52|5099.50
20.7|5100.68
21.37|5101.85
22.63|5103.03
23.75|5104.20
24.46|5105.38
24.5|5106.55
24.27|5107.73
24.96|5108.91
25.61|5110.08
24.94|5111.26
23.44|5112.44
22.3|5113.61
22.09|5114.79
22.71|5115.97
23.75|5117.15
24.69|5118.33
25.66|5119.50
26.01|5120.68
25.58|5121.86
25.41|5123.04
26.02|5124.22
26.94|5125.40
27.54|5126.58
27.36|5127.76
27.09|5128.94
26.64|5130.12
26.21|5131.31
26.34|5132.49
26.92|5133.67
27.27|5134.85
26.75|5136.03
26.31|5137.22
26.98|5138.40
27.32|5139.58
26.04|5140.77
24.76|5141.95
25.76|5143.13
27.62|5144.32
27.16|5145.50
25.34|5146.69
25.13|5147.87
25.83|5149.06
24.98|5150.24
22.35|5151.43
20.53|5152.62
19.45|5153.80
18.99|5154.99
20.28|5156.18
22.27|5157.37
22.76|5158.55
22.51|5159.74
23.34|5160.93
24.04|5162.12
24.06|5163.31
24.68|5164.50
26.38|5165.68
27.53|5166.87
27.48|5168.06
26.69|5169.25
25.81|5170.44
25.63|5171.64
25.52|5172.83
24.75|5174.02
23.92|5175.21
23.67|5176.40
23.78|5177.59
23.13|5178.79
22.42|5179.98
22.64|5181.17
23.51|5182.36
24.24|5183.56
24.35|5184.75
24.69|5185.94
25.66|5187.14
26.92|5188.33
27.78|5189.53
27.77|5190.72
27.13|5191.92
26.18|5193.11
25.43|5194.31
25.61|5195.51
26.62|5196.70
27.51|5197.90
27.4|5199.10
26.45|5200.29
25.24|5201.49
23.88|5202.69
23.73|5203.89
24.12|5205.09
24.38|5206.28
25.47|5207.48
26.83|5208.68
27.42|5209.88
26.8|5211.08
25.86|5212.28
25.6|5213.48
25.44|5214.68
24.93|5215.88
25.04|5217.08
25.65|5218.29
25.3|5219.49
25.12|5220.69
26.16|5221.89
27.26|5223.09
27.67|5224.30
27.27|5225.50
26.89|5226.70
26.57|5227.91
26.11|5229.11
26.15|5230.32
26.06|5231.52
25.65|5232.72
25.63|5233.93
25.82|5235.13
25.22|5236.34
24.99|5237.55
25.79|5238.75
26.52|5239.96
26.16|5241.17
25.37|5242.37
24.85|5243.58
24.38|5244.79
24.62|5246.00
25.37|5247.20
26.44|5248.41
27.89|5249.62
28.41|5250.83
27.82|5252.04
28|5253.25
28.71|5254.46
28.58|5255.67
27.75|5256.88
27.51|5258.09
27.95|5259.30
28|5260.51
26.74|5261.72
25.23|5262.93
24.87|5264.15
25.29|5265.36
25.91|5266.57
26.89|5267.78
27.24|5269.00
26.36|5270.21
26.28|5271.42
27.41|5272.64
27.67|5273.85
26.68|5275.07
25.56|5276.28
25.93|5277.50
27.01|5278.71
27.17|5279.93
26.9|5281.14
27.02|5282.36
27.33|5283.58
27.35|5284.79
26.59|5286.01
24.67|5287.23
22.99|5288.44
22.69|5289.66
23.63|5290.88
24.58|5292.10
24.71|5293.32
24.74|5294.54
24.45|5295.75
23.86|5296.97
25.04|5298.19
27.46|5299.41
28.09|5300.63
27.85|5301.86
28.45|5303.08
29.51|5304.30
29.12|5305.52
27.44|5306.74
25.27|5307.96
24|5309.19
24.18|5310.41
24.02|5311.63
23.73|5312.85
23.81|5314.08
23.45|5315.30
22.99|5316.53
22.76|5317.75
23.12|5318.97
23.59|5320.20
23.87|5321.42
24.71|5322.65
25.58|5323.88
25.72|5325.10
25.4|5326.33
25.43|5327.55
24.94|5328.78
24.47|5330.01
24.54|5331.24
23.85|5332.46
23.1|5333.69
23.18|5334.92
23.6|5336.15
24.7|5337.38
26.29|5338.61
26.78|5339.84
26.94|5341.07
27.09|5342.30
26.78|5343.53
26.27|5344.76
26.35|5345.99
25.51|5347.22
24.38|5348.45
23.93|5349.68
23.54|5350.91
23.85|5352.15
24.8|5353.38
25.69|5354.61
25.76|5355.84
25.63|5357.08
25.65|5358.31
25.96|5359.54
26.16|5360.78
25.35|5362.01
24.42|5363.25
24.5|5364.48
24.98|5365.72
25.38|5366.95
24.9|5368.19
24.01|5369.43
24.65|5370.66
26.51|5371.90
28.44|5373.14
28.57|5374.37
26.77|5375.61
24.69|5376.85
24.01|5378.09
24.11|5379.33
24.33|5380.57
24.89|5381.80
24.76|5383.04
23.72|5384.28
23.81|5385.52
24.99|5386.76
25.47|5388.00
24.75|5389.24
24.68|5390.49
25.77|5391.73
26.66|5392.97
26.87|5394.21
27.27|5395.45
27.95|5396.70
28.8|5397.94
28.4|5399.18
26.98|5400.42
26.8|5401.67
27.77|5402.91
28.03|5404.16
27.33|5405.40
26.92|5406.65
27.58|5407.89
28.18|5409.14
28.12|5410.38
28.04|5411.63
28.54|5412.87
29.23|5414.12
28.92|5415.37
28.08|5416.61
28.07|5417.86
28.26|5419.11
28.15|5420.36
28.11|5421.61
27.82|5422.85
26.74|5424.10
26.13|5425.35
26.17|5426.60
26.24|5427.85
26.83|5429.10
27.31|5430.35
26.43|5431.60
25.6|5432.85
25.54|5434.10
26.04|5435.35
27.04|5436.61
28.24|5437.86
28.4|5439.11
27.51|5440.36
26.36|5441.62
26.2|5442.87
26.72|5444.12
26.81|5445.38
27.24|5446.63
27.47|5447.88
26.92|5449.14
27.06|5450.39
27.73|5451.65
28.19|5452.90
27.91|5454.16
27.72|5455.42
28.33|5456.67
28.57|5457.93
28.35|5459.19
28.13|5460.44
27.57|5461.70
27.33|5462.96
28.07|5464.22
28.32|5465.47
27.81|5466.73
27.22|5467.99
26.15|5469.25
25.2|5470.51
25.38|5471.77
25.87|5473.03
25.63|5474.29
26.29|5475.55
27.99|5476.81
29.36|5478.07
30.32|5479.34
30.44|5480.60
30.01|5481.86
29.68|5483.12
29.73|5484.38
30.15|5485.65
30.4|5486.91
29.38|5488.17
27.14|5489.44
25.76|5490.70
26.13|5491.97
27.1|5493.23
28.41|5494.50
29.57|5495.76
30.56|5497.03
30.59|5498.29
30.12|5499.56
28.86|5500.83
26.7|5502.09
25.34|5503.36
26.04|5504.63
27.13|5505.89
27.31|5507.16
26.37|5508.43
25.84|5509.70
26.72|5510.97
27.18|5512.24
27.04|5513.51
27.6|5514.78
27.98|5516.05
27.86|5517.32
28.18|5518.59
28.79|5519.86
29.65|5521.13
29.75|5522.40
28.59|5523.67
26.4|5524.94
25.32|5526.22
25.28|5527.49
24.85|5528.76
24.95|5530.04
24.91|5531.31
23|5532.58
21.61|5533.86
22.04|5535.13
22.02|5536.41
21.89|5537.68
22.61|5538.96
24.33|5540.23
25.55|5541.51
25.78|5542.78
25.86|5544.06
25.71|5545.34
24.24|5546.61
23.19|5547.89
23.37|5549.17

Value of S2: 1.18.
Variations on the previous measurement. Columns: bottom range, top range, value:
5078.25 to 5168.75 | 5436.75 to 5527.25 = 1.31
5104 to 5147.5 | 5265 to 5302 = 1.08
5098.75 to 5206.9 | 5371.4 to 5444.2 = 1.19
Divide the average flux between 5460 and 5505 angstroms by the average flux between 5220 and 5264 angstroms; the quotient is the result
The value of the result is 1.06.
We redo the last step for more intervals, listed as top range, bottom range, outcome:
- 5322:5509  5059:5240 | 1.09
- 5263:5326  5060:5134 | 1.09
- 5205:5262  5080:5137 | 1.09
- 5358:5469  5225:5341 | 1.04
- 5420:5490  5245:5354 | 1.07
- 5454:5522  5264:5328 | 1.09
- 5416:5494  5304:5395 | 1.10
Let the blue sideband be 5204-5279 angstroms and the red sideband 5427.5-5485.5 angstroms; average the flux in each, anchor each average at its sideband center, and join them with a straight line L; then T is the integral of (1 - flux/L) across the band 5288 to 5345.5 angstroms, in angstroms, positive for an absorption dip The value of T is 3.5 angstroms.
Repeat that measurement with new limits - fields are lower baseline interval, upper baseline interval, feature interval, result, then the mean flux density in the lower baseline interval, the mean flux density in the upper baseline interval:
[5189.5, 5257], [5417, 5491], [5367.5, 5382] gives 0.8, 26.2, 27.6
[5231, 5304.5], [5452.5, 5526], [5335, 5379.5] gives 2.4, 26.3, 27.9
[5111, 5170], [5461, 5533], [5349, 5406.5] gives 2.1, 25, 27.6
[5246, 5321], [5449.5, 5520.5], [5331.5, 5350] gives 0.9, 26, 27.9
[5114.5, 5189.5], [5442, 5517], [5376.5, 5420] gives 0.6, 24.9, 27.7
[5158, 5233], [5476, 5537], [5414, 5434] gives -0.3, 25.5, 27.4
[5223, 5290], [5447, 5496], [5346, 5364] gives 1.3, 26.4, 27.9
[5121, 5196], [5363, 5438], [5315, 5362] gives 2.3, 25.1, 26.5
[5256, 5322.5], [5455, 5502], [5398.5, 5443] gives 0.1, 25.8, 28.2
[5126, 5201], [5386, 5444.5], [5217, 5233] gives -0.4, 25.2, 27.1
